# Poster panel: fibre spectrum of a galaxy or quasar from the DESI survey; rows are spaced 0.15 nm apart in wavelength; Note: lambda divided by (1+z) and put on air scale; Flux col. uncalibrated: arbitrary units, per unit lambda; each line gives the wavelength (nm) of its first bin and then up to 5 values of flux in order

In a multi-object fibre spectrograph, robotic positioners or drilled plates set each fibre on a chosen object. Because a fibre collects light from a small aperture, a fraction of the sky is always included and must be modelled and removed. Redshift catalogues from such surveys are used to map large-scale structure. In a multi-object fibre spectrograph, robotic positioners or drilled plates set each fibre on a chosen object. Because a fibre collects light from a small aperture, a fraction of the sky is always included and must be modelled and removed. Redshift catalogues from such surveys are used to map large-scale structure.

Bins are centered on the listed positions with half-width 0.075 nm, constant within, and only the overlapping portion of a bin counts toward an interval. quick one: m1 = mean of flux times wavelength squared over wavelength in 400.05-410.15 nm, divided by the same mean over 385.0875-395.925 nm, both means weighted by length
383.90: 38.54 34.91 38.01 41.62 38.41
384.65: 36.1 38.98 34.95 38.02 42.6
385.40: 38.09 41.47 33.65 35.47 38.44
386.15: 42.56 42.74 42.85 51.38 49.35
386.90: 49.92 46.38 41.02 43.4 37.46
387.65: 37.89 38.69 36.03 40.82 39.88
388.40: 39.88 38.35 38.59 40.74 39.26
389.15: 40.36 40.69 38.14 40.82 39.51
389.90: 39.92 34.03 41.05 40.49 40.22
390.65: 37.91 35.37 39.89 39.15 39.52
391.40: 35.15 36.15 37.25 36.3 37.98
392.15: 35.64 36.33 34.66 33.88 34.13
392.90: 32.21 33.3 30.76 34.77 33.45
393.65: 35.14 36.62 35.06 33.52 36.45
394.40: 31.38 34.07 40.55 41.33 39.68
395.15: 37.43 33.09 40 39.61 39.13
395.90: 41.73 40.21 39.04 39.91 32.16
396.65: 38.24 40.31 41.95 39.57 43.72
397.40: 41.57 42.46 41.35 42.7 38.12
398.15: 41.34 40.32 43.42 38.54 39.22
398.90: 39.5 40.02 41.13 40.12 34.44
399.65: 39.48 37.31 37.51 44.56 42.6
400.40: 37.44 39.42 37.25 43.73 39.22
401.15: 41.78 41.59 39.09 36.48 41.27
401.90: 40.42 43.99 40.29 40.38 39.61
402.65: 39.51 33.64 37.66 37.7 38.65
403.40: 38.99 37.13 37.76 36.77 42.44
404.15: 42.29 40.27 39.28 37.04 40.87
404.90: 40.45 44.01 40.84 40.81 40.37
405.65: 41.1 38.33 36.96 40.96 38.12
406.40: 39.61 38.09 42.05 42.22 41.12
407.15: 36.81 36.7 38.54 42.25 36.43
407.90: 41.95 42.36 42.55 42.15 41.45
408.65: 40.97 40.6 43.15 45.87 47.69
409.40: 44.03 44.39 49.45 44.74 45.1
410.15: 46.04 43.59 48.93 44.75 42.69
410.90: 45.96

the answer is 1.14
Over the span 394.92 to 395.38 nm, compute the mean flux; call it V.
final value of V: 36.8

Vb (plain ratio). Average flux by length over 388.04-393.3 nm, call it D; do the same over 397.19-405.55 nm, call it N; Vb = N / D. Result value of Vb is 1.06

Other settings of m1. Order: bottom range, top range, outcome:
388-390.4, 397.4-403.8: 1.07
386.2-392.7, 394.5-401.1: 1.05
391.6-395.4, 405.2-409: 1.21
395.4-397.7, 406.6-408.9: 1.07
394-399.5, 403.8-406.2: 1.07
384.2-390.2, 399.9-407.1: 1.08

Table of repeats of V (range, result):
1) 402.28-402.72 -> 39.8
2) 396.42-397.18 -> 38.5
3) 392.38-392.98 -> 33.7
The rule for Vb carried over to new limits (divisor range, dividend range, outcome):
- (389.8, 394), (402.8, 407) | 1.09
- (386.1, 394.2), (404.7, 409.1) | 1.05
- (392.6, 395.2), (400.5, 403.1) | 1.13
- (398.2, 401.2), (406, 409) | 1.01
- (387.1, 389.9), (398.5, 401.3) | 1.00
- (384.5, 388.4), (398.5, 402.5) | 0.98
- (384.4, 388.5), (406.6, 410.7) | 1.05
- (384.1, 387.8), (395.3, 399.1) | 0.98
